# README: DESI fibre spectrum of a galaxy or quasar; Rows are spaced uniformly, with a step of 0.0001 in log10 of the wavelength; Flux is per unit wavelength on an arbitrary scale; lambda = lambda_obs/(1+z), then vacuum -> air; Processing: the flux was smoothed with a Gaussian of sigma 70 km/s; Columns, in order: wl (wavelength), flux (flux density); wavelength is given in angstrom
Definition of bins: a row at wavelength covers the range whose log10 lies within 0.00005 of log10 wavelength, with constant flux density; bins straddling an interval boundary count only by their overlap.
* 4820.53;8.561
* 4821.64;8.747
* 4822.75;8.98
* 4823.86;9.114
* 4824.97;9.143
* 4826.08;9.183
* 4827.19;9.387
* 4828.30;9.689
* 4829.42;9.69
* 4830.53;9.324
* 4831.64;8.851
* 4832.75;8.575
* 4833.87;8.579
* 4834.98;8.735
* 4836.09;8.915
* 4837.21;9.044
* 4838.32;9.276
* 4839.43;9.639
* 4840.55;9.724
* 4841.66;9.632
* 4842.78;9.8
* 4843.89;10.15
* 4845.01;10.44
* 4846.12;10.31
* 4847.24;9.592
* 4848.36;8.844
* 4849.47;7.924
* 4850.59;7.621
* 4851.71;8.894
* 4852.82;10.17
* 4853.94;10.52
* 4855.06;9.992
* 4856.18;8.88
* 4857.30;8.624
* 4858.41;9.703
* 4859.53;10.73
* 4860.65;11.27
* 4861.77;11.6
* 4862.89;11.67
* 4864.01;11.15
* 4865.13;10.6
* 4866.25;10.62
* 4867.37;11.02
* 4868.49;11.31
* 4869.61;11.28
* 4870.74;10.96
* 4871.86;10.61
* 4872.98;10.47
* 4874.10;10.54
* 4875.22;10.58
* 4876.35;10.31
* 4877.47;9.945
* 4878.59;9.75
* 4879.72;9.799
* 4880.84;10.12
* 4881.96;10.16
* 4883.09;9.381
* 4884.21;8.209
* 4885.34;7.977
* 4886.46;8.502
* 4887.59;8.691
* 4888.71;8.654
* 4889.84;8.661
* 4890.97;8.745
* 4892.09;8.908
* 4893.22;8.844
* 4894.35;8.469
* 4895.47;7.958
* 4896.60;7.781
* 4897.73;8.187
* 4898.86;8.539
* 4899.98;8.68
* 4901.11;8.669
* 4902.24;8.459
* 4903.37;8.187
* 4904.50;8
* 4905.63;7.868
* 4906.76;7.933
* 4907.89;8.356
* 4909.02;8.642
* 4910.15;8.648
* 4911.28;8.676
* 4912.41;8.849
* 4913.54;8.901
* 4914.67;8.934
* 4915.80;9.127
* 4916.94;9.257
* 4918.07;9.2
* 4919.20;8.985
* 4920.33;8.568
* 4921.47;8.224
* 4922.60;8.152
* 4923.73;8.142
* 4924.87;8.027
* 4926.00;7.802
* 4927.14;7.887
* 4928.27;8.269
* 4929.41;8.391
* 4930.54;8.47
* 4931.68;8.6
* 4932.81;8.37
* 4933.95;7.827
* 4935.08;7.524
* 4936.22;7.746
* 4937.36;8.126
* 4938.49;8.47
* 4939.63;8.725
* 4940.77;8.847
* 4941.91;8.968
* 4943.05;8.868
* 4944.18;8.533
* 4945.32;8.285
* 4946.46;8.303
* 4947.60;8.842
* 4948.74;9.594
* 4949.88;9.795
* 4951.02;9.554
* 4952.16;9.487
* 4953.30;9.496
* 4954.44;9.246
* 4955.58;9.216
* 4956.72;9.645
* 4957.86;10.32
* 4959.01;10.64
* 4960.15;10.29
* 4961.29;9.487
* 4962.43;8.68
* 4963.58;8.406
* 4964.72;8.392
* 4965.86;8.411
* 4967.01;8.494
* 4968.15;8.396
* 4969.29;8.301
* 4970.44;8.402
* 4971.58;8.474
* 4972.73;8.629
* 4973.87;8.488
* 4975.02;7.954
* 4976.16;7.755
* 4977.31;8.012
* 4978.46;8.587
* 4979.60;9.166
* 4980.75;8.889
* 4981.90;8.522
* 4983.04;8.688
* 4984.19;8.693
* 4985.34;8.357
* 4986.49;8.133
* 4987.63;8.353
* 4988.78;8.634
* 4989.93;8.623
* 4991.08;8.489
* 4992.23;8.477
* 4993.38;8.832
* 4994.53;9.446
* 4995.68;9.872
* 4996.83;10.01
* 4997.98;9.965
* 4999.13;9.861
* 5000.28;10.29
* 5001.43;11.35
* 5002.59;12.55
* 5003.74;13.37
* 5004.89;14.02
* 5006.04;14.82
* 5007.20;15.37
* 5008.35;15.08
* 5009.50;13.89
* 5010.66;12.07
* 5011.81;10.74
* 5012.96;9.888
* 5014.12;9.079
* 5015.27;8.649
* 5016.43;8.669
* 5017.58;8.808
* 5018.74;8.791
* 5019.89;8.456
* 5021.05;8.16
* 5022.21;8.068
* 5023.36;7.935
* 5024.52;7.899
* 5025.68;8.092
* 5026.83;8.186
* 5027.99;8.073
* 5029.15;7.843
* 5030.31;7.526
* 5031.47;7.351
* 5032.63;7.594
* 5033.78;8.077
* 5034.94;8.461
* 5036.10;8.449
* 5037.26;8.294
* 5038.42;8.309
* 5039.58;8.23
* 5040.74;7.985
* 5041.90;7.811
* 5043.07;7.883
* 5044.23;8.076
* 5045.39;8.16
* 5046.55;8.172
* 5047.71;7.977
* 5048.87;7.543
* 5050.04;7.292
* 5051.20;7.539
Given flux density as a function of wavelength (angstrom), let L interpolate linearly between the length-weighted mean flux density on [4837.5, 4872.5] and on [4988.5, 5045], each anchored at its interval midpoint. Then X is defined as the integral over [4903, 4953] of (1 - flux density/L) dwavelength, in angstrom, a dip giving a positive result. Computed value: 6.5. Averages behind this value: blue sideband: 10.1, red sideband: 9.51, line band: 8.55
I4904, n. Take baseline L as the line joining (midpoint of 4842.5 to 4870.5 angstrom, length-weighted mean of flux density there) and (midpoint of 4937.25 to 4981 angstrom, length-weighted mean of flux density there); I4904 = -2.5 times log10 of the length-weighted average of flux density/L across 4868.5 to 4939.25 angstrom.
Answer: 0.09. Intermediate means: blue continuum 10.1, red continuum 8.88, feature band 8.82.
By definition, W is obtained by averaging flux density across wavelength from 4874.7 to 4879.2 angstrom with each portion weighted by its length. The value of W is 10.1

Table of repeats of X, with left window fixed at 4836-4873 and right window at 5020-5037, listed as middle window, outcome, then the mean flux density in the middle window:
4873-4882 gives -0.4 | 10.2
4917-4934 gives 1.5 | 8.37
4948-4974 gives -1.0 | 9.13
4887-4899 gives 1.4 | 8.49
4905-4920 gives 1.0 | 8.72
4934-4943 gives 0.7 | 8.34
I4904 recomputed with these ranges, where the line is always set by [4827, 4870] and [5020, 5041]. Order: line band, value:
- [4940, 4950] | 0.00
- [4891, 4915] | 0.10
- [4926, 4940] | 0.10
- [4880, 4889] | 0.05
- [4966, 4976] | 0.03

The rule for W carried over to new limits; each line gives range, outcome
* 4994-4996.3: 9.67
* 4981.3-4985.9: 8.57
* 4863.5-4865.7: 10.9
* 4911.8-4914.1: 8.88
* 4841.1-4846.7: 10.1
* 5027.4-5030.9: 7.8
